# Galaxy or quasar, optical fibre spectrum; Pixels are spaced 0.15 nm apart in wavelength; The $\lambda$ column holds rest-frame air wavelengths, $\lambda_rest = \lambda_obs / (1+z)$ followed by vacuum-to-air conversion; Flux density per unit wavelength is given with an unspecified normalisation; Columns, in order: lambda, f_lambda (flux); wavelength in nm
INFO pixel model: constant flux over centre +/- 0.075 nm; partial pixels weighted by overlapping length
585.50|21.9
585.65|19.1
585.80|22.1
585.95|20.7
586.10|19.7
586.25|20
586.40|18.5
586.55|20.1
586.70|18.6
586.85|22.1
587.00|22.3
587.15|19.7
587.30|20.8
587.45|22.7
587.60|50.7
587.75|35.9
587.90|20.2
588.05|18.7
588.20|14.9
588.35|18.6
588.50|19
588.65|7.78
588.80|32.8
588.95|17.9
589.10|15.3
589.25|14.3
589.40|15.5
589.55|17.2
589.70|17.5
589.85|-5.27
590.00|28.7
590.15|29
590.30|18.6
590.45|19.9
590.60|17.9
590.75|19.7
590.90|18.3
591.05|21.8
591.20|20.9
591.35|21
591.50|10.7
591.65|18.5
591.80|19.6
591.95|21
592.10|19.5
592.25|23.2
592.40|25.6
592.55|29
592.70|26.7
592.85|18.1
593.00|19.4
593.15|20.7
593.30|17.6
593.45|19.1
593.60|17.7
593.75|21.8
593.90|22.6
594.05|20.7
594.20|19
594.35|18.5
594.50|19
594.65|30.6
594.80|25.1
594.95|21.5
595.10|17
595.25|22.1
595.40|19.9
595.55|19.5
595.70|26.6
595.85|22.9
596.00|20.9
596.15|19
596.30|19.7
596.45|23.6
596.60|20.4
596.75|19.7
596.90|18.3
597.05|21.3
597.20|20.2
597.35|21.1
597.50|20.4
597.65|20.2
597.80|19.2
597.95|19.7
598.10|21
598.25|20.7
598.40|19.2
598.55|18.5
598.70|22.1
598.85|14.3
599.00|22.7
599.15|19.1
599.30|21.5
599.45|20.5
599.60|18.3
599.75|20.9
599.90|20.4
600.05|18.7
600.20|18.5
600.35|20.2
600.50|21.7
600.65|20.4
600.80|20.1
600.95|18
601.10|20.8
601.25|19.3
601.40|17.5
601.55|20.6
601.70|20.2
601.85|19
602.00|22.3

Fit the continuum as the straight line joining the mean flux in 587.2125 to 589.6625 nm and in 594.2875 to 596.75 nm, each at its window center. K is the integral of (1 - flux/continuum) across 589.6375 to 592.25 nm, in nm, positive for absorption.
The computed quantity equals 0.32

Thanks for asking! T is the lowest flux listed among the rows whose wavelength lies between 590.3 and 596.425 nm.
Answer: 10.7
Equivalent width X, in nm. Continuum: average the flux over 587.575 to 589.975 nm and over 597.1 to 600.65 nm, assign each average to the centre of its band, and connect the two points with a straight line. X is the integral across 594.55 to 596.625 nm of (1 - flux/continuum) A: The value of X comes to -0.254 nm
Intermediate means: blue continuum 19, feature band 22.1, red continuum 20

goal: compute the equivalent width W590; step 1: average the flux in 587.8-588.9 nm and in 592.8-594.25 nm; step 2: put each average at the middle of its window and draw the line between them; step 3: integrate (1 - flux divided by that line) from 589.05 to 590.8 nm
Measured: 0.18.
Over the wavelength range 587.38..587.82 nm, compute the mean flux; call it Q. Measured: 36.6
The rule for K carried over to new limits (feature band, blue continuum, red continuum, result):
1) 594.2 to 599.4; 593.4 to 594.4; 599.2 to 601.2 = -0.195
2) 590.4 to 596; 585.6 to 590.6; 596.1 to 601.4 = -0.197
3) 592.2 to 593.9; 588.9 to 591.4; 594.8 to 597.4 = -0.199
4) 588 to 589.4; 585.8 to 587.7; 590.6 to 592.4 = 0.267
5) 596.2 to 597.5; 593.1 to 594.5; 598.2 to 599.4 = -0.051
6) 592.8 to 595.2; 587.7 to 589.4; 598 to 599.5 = -0.121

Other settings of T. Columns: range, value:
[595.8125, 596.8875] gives 19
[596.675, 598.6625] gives 18.3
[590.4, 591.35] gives 17.9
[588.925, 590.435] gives -5.27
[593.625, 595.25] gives 17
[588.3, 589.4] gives 7.78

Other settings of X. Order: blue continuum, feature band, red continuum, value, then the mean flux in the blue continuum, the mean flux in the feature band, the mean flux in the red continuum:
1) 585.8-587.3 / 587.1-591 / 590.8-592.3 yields -0.07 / 20.3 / 20.3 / 19.4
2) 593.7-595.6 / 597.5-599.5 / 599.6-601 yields 0.04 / 21.3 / 19.9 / 19.8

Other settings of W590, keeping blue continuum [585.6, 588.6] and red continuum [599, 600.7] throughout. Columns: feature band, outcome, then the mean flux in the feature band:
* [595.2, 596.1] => -0.048 nm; 21.9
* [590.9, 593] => 0.032 nm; 21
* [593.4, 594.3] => 0.040 nm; 20.1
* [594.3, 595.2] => -0.048 nm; 22.1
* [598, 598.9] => 0.040 nm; 19.5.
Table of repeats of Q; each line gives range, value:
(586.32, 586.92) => 19.8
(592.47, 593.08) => 23.3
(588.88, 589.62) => 16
